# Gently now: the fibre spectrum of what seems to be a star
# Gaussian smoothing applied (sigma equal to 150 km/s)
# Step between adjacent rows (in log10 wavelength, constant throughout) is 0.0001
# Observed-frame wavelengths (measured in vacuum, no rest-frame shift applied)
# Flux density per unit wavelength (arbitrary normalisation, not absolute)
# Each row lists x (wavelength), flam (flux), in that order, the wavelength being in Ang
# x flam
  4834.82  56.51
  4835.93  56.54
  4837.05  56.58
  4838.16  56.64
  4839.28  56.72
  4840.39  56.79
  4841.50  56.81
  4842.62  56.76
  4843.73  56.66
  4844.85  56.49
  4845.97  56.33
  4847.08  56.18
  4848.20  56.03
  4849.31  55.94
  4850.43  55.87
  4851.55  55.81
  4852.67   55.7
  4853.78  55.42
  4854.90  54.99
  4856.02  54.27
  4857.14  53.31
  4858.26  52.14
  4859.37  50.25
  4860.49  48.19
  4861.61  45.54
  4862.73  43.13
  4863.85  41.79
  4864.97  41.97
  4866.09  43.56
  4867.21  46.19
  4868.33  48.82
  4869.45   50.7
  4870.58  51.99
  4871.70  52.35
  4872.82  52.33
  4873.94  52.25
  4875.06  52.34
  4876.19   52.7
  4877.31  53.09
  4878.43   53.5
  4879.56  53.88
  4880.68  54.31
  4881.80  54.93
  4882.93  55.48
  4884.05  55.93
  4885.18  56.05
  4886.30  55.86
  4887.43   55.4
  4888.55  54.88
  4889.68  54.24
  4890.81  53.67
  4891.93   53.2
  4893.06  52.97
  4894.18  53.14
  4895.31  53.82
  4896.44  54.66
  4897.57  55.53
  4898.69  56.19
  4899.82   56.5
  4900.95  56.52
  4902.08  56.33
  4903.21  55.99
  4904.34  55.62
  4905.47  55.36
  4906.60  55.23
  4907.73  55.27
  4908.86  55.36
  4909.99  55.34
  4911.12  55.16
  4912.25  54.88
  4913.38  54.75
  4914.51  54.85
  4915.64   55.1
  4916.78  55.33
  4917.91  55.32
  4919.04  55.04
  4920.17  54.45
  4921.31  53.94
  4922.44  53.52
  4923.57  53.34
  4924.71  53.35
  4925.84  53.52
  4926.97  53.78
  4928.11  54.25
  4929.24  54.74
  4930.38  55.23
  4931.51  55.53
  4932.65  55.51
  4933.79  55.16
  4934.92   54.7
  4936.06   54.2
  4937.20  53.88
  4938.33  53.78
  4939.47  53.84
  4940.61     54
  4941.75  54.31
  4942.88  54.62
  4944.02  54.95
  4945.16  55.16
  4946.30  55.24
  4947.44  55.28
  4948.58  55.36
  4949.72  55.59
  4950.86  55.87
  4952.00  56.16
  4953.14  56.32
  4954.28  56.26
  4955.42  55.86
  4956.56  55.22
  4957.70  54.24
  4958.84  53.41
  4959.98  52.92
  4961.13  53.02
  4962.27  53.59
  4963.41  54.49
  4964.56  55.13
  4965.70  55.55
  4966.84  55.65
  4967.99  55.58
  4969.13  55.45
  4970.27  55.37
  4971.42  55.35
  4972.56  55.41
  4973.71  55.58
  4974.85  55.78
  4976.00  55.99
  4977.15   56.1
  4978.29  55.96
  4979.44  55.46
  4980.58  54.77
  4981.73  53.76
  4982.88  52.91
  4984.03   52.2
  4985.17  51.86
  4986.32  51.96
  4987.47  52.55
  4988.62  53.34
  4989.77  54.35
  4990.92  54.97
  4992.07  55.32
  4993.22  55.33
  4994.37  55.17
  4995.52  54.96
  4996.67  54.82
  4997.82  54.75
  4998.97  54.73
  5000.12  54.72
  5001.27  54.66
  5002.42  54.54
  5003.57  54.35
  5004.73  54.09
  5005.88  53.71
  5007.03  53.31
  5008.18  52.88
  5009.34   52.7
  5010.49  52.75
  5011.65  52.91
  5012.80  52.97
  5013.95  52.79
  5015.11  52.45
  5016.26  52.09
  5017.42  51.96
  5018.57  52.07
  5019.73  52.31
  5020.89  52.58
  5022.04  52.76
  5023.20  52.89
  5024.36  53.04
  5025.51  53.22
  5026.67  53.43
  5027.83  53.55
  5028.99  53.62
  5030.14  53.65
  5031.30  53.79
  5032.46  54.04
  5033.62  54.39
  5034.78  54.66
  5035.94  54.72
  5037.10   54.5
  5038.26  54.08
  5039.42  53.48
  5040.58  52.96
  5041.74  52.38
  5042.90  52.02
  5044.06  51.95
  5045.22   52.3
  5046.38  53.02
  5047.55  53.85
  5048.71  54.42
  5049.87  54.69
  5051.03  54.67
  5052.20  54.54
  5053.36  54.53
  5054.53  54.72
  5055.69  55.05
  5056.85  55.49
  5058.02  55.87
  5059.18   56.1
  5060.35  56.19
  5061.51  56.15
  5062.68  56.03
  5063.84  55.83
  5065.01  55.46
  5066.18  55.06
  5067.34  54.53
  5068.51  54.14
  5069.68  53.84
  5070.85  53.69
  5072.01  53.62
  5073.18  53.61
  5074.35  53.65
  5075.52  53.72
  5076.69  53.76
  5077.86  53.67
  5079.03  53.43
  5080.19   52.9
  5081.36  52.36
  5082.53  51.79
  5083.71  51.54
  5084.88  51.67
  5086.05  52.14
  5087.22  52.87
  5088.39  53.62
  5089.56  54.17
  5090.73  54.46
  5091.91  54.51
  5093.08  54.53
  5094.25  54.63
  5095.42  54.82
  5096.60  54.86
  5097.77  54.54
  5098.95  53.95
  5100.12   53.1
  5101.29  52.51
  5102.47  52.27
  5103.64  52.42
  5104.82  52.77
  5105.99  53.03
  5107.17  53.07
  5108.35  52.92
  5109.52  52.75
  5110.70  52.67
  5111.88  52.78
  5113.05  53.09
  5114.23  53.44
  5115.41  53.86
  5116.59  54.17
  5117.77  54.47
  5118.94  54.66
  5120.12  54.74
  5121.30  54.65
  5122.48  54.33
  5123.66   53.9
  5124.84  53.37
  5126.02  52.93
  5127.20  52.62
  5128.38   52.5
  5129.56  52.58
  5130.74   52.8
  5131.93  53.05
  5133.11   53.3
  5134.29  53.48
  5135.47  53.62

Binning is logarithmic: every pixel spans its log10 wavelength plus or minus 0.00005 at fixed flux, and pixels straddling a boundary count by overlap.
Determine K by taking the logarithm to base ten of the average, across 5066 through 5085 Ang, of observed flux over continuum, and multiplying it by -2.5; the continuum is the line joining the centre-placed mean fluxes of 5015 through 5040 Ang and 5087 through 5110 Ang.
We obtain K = 0.00 mag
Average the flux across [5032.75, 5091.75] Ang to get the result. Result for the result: 54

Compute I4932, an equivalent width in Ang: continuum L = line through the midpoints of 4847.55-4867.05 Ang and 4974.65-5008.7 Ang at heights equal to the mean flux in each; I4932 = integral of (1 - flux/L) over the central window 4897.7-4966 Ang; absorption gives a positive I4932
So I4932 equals -2.8 Ang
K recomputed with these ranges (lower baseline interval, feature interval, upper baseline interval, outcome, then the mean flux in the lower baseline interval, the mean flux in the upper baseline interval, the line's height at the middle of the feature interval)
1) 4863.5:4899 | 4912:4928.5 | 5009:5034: -0.04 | 52.5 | 53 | 52.6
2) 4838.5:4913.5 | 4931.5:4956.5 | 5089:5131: -0.03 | 53.6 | 53.6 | 53.6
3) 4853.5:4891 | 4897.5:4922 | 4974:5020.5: -0.06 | 51.6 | 53.9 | 52.3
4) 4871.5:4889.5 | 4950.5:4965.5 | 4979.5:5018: -0.02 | 54.1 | 53.7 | 53.8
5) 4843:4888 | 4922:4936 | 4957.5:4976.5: -0.01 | 52.5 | 54.9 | 54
